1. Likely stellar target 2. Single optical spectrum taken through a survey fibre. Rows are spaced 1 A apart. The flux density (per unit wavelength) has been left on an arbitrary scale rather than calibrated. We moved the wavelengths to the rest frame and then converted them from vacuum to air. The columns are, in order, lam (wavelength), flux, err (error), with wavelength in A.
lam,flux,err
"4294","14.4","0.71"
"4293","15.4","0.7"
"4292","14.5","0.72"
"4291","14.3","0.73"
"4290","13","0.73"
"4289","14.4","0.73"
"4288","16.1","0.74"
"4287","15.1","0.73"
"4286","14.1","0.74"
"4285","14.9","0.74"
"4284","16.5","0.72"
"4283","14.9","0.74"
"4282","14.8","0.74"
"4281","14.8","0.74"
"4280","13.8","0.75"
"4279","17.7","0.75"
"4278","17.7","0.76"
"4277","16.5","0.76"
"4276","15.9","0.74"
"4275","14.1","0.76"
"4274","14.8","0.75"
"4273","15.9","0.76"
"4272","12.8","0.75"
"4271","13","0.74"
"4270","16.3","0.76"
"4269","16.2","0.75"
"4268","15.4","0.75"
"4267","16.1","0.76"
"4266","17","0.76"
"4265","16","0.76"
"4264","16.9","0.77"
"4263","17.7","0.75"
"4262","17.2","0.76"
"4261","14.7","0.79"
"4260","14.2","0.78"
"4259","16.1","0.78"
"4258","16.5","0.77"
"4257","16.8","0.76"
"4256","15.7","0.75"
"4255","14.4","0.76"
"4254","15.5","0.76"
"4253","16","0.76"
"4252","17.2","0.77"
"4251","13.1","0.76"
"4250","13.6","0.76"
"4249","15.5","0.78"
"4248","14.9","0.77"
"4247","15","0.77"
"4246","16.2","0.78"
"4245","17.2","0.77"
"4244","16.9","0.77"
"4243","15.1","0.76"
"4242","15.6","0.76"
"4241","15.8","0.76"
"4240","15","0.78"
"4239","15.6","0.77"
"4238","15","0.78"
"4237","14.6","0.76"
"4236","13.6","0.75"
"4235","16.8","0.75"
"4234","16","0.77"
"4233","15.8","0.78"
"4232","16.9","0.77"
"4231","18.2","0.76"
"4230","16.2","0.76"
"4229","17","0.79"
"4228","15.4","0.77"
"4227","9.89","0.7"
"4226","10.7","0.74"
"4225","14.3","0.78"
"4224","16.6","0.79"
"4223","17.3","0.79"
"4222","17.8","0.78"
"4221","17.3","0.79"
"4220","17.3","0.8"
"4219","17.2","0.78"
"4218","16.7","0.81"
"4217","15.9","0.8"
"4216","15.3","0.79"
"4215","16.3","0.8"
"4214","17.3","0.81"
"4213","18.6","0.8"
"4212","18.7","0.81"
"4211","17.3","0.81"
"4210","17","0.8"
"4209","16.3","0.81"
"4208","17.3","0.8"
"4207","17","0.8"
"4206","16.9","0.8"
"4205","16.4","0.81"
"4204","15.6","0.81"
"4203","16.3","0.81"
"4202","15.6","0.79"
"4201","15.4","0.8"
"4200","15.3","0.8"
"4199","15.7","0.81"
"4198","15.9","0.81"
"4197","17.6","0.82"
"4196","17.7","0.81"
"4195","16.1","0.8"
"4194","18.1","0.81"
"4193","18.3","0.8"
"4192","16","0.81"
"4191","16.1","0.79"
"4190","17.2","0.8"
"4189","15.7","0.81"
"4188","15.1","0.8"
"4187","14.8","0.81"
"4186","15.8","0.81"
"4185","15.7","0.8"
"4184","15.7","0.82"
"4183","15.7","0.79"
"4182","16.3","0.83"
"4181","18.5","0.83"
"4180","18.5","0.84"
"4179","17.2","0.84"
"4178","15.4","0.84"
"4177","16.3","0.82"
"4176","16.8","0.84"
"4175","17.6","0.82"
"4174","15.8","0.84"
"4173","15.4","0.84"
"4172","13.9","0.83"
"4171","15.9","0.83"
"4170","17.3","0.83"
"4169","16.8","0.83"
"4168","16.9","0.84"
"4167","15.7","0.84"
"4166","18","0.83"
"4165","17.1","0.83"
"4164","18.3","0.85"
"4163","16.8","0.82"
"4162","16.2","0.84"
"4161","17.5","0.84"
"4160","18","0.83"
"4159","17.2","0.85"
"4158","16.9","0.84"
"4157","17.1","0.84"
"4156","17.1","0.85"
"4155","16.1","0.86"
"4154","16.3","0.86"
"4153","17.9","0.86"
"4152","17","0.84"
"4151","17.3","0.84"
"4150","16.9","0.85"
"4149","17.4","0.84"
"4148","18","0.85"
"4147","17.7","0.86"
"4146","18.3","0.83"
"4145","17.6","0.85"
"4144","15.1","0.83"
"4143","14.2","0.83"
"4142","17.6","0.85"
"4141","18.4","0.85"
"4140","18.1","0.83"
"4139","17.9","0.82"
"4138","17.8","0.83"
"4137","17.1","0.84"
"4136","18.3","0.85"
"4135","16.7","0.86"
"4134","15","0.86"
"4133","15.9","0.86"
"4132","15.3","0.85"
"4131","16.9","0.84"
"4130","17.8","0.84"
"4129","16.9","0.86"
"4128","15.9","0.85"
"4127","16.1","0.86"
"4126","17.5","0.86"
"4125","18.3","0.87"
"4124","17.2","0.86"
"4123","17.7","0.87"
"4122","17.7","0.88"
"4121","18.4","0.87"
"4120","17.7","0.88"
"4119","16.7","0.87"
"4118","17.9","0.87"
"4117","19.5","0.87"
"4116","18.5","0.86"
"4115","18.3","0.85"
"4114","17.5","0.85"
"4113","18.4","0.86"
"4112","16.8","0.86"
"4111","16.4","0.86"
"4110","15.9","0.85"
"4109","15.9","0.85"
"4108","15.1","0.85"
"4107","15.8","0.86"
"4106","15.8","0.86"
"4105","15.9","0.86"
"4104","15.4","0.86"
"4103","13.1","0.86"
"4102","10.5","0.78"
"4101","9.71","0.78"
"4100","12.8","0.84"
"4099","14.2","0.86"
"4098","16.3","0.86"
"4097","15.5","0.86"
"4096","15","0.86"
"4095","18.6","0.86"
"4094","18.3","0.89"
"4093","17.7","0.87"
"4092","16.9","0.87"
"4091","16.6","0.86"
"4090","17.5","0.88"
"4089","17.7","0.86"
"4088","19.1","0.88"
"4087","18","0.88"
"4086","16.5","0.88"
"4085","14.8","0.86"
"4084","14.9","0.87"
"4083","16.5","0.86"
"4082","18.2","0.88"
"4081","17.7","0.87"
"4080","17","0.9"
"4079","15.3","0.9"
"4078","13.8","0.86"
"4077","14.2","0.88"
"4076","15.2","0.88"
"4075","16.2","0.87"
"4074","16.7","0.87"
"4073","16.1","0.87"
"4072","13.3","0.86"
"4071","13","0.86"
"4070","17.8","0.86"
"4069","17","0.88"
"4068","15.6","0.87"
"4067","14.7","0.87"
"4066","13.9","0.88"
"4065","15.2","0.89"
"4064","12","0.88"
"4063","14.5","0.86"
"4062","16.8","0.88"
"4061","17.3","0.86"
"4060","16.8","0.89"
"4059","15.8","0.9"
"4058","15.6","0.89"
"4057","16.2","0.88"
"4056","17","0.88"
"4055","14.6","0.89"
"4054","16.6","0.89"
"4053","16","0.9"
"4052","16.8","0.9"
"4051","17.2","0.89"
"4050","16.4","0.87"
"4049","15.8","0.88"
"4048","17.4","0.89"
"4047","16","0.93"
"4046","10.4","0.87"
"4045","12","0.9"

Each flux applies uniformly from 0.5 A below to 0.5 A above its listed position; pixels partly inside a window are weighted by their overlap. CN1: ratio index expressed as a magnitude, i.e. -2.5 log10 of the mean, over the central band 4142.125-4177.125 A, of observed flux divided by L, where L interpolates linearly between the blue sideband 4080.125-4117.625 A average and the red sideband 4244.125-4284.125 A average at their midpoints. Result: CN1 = -0.05 mag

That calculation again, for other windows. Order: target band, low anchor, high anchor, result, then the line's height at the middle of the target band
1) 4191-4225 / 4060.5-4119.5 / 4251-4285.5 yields -0.07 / 15.8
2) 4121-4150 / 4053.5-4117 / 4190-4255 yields -0.07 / 16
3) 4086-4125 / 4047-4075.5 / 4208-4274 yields -0.05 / 15.8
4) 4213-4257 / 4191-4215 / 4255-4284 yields 0.04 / 16.3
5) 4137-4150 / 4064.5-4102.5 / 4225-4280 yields -0.11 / 15.7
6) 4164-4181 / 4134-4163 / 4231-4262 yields 0.01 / 16.8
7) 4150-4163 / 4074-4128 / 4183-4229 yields -0.05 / 16.3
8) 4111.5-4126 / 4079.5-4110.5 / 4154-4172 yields -0.10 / 16.2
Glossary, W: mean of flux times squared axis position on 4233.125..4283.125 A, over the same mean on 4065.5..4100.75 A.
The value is 1.1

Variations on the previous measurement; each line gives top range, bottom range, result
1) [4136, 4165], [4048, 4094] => 1.11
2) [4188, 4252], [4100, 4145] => 1.02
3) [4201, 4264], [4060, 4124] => 1.06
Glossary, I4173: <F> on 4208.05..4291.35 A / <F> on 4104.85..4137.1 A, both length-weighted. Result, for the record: 0.9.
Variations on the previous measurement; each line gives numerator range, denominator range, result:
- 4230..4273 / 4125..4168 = 0.92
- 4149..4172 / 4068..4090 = 1.05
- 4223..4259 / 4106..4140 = 0.90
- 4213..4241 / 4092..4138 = 0.96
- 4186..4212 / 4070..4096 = 1.00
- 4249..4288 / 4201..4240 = 0.96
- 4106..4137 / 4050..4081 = 1.09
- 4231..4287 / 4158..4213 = 0.94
